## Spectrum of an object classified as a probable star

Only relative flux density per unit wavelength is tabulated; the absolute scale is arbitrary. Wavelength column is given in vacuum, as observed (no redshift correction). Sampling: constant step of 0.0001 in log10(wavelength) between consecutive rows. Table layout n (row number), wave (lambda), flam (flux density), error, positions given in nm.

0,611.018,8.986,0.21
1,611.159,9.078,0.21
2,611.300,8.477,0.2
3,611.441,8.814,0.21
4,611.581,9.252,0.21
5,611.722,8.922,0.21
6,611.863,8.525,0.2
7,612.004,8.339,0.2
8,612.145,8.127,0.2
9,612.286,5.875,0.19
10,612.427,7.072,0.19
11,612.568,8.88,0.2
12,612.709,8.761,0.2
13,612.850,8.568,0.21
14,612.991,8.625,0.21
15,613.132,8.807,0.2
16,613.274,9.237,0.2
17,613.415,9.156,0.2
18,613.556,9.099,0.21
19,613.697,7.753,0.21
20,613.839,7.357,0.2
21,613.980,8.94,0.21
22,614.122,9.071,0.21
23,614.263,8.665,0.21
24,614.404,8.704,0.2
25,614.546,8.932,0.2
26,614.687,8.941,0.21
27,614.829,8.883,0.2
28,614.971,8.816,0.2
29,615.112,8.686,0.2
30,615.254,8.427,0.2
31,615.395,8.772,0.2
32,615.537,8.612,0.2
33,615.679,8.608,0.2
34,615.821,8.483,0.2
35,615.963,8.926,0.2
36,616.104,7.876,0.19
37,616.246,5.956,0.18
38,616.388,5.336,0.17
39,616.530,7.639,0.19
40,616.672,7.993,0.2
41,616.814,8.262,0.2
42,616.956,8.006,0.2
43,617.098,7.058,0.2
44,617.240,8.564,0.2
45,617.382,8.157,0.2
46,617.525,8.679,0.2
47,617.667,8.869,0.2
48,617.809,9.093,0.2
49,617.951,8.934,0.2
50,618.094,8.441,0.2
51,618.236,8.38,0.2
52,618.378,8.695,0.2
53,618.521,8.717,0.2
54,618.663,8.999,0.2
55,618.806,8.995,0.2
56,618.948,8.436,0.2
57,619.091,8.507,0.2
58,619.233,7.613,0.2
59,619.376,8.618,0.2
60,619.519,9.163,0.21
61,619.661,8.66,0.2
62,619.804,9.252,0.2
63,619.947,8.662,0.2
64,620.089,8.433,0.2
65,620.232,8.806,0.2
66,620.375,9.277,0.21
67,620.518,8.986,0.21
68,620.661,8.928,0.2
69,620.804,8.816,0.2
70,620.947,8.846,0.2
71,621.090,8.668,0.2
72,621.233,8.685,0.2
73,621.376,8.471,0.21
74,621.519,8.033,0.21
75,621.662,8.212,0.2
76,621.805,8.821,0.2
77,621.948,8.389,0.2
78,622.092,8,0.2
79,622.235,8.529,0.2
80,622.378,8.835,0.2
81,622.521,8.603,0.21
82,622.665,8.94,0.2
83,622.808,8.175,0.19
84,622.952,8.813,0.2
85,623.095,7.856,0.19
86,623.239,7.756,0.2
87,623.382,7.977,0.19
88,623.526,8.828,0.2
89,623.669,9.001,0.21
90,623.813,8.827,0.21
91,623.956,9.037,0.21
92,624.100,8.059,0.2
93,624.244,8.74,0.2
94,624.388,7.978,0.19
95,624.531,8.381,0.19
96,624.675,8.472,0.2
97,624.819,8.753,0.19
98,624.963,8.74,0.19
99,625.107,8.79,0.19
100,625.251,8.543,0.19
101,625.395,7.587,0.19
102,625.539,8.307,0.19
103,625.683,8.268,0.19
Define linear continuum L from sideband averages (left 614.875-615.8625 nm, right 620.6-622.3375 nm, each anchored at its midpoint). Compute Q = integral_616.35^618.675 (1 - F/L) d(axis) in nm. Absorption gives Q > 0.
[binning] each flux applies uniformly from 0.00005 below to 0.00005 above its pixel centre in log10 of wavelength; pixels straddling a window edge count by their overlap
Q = 0.10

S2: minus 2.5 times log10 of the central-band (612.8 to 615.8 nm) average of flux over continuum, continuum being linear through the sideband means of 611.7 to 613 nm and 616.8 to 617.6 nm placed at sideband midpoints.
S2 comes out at -0.07 mag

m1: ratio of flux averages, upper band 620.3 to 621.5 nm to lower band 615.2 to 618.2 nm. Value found 1.1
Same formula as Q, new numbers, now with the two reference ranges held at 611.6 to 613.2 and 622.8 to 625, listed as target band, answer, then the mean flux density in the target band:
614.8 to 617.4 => 0.089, 8.04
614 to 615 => -0.068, 8.86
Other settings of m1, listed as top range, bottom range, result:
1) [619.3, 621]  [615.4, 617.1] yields 1.14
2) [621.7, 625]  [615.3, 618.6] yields 1.04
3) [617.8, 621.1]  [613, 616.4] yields 1.03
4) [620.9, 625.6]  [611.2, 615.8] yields 0.99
